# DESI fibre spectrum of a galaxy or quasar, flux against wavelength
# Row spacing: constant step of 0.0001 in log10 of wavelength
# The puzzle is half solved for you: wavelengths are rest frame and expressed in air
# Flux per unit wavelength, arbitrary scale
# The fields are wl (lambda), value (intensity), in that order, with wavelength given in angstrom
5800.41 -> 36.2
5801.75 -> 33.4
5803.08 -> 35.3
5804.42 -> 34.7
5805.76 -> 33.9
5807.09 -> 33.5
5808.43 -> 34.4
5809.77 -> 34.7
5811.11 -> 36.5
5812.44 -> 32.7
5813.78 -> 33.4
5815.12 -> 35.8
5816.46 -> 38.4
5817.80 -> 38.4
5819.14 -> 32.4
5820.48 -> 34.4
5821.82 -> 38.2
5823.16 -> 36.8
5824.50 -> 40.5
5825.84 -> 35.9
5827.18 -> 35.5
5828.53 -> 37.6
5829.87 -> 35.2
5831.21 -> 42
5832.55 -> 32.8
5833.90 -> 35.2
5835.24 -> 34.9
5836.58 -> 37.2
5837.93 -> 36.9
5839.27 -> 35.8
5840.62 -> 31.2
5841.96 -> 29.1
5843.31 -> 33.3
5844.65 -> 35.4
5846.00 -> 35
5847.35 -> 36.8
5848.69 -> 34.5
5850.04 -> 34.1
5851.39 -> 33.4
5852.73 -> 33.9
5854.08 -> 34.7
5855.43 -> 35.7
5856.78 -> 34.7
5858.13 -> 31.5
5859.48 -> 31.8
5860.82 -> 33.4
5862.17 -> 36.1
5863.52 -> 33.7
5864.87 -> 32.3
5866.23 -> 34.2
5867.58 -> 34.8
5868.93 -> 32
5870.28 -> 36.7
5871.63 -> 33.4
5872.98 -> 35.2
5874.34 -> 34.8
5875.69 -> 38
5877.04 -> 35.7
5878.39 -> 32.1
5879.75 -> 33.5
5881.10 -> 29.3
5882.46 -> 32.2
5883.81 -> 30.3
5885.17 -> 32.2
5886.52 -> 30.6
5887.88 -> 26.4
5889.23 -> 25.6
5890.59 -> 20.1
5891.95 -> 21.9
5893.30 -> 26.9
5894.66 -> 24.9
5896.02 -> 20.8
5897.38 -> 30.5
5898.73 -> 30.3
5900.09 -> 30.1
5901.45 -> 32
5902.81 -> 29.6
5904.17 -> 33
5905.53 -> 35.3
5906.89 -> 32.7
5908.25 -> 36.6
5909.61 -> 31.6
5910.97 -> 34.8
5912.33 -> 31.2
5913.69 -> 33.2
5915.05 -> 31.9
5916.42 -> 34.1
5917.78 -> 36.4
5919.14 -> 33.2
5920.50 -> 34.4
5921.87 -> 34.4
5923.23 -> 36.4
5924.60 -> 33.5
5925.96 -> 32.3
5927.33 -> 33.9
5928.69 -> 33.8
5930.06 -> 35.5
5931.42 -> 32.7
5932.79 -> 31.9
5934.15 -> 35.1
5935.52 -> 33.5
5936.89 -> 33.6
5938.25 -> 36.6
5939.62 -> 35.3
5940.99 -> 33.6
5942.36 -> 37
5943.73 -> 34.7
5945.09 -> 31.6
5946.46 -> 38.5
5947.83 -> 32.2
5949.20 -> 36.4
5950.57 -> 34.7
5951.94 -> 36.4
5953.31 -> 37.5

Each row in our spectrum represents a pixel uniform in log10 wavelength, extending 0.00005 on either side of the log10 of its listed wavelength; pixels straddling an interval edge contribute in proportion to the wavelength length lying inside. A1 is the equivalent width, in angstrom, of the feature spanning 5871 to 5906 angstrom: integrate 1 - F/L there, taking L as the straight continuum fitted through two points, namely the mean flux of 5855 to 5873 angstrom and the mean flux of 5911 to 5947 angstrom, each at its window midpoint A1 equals 4.0 angstrom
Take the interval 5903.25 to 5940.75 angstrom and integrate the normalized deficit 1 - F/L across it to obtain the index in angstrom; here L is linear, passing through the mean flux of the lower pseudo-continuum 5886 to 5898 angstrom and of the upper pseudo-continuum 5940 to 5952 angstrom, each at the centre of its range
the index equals -4.2 angstrom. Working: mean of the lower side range 25.2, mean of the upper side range 35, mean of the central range 33.9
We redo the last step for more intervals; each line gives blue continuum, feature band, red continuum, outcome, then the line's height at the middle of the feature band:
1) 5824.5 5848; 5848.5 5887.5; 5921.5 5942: 1.6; 35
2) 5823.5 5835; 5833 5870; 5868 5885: 1.2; 35.3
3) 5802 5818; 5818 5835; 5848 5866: -0.9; 34.6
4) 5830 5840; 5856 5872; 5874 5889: 0.0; 33.6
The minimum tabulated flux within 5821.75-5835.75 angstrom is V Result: 32.8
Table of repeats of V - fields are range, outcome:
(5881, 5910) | 20.1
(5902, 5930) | 29.6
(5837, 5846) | 29.1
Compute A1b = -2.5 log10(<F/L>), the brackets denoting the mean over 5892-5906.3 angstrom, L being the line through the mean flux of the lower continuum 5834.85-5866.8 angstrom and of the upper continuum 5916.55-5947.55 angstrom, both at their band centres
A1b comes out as 0.18 mag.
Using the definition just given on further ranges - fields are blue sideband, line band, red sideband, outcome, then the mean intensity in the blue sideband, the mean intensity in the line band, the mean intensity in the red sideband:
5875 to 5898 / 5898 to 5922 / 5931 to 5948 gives -0.06 mag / 28.9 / 33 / 34.4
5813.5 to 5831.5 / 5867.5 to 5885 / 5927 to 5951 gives 0.07 mag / 36.7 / 33.6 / 34.5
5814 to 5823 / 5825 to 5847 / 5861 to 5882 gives 0.01 mag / 36.1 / 35.2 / 34.1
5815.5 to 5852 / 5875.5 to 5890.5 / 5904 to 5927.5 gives 0.13 mag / 35.6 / 30.8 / 33.8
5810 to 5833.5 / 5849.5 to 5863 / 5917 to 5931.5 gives 0.05 mag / 36.2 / 33.9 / 34.3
